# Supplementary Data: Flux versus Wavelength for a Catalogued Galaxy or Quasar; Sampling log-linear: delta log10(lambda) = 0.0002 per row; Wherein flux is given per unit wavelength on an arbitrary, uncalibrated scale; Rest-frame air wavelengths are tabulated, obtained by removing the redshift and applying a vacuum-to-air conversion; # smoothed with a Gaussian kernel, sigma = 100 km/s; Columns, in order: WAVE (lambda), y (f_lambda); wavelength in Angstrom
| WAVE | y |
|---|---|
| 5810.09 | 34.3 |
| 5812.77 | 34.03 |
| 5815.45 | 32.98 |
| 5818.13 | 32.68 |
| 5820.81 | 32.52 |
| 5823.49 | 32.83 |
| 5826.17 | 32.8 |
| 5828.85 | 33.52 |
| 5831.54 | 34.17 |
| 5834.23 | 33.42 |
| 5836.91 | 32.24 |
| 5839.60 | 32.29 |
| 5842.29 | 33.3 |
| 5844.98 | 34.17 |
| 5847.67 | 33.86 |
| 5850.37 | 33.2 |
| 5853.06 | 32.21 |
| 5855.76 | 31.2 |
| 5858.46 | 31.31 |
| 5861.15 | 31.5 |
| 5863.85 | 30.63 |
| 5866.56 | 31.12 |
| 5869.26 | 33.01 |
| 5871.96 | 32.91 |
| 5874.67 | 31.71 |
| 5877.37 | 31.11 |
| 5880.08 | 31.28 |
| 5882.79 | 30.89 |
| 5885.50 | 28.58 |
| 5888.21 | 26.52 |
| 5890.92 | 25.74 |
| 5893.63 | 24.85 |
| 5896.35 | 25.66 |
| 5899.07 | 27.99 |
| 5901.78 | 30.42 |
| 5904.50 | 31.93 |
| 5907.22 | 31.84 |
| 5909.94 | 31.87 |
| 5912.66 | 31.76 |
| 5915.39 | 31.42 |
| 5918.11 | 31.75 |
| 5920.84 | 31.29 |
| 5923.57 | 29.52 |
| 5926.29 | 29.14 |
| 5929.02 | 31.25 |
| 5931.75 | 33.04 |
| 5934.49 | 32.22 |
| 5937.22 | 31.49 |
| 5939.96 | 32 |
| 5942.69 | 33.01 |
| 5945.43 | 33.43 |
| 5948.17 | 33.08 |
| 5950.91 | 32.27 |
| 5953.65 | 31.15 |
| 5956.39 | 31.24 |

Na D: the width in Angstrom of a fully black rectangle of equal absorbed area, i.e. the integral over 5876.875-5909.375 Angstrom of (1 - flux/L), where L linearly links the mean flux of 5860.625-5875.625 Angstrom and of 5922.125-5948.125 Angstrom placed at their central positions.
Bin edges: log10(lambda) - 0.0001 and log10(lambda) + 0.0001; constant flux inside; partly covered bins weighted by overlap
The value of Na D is 2.9 Angstrom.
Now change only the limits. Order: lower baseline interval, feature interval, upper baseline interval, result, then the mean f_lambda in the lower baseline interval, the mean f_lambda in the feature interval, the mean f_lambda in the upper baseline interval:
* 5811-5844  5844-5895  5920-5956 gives 2.81 Angstrom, 33.1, 30.8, 31.8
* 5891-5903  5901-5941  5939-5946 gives -1.86 Angstrom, 27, 31.4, 32.8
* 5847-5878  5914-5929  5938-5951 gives 0.85 Angstrom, 32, 30.7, 32.7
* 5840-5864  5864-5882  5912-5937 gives 0.21 Angstrom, 32.5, 31.7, 31.3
